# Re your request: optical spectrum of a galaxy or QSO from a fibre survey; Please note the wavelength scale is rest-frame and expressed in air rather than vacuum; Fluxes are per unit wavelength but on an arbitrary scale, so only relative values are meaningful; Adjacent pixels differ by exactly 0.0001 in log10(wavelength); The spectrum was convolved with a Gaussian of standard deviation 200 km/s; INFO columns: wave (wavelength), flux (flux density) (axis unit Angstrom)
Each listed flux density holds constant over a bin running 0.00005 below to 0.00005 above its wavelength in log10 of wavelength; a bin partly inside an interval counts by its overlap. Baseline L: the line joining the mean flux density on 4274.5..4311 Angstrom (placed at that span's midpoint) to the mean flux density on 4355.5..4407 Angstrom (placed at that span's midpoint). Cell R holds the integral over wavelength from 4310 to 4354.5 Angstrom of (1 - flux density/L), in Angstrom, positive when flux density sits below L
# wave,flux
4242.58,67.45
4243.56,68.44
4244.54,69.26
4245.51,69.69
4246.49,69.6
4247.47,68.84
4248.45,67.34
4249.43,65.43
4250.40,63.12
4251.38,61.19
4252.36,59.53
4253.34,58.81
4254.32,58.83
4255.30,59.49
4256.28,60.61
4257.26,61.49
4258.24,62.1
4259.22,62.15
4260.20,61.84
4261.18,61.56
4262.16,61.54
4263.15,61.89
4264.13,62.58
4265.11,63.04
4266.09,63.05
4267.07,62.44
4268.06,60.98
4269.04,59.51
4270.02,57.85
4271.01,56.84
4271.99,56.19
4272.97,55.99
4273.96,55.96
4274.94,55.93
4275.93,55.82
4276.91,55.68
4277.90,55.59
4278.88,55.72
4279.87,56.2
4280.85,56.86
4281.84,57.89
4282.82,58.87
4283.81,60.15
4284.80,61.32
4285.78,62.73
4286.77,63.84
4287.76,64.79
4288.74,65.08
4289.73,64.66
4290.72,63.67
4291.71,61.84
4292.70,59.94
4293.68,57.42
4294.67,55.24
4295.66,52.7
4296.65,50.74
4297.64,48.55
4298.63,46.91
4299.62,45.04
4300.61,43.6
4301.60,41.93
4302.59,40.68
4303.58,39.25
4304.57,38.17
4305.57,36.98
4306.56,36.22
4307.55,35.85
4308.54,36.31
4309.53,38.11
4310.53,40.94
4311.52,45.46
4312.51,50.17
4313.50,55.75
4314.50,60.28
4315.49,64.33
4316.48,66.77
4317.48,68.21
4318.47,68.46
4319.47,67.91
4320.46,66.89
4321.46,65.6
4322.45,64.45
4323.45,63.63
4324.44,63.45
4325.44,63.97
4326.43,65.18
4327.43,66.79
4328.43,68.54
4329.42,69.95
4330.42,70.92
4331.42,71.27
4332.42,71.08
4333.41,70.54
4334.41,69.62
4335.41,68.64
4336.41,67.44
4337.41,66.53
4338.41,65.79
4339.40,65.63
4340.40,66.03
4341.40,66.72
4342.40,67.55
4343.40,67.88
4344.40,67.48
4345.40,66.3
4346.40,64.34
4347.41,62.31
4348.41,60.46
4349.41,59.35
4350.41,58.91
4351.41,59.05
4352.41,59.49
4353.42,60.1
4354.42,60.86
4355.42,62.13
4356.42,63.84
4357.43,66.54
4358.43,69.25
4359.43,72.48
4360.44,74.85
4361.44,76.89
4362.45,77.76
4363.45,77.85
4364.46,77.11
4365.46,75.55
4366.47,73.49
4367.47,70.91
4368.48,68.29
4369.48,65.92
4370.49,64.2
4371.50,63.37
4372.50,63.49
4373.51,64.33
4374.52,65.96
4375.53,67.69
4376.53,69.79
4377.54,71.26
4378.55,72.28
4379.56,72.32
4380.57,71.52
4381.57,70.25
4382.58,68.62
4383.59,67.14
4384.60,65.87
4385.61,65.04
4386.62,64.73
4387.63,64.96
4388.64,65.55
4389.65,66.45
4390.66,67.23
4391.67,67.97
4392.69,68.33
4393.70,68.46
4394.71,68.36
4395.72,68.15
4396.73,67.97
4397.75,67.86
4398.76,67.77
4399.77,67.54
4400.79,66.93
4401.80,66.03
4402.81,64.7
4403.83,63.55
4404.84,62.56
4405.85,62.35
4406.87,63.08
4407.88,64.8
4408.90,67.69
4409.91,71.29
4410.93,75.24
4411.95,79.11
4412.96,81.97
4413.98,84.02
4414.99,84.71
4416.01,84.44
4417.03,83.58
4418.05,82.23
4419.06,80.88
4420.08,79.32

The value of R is -3.7 Angstrom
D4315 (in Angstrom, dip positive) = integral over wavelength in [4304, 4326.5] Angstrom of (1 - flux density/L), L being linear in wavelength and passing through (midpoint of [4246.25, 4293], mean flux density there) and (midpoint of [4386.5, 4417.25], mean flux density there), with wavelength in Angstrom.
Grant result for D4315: 3.26 Angstrom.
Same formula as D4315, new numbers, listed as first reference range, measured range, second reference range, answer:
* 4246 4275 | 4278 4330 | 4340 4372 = 6.56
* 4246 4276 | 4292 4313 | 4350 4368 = 6.32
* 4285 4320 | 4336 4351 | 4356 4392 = -0.66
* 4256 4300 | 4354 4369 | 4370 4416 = -1.20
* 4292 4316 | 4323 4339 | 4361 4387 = -3.47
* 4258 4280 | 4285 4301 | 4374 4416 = 1.09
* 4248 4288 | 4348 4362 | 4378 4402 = 0.20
